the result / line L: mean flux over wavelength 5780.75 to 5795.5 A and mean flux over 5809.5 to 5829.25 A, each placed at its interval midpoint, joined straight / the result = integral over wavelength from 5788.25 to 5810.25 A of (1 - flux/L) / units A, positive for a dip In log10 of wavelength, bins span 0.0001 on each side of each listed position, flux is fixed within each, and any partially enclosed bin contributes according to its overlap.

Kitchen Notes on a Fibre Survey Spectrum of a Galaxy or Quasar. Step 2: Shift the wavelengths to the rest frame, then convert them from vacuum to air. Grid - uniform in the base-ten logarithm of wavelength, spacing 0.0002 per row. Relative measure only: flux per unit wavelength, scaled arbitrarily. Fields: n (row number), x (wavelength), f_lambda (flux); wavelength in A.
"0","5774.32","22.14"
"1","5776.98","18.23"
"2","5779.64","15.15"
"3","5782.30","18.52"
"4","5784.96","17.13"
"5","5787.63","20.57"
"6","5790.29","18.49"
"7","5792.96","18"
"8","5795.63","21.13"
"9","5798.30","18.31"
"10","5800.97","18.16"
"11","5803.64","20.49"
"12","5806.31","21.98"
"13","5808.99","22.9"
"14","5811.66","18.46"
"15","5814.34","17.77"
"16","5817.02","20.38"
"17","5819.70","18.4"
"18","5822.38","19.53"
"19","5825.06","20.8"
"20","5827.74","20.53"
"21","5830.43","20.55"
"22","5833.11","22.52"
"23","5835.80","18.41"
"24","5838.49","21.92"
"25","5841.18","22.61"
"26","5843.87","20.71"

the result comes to -1.1 A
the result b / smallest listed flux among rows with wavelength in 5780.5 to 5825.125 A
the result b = 17.13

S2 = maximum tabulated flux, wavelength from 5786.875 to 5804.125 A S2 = 21.13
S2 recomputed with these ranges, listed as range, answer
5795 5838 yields 22.9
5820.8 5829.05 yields 20.8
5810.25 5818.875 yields 20.38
